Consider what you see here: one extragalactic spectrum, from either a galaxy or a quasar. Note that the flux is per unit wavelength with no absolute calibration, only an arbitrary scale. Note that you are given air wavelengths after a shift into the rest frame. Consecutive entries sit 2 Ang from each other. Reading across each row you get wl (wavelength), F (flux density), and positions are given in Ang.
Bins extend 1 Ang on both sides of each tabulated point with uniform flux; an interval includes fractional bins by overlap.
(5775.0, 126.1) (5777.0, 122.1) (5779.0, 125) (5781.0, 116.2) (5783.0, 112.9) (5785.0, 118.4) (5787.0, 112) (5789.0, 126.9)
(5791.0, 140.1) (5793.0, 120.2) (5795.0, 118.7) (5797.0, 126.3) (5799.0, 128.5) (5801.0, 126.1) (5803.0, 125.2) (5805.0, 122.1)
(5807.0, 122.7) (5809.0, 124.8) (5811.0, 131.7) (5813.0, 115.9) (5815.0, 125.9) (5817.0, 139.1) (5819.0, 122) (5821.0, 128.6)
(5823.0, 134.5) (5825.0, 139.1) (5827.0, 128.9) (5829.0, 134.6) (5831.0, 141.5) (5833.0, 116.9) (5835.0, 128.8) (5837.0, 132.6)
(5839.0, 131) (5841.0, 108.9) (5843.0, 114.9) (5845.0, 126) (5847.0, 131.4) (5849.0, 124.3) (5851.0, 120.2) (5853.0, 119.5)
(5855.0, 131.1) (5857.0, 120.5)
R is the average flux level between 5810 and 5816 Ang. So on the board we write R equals 124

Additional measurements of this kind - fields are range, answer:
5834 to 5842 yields 125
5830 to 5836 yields 129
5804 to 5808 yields 122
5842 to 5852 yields 123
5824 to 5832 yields 136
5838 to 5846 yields 120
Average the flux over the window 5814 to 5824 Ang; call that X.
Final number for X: 130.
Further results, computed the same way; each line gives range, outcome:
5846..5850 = 128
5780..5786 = 116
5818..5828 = 131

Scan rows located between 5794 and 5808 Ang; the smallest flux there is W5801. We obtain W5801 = 118.7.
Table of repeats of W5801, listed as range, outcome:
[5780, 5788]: 112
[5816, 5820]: 122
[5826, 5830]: 128.9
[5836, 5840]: 131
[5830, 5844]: 108.9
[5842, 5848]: 114.9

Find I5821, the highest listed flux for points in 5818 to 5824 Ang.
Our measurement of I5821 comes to 134.5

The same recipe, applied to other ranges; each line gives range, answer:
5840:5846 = 126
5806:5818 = 139.1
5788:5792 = 140.1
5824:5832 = 141.5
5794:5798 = 126.3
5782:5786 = 118.4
